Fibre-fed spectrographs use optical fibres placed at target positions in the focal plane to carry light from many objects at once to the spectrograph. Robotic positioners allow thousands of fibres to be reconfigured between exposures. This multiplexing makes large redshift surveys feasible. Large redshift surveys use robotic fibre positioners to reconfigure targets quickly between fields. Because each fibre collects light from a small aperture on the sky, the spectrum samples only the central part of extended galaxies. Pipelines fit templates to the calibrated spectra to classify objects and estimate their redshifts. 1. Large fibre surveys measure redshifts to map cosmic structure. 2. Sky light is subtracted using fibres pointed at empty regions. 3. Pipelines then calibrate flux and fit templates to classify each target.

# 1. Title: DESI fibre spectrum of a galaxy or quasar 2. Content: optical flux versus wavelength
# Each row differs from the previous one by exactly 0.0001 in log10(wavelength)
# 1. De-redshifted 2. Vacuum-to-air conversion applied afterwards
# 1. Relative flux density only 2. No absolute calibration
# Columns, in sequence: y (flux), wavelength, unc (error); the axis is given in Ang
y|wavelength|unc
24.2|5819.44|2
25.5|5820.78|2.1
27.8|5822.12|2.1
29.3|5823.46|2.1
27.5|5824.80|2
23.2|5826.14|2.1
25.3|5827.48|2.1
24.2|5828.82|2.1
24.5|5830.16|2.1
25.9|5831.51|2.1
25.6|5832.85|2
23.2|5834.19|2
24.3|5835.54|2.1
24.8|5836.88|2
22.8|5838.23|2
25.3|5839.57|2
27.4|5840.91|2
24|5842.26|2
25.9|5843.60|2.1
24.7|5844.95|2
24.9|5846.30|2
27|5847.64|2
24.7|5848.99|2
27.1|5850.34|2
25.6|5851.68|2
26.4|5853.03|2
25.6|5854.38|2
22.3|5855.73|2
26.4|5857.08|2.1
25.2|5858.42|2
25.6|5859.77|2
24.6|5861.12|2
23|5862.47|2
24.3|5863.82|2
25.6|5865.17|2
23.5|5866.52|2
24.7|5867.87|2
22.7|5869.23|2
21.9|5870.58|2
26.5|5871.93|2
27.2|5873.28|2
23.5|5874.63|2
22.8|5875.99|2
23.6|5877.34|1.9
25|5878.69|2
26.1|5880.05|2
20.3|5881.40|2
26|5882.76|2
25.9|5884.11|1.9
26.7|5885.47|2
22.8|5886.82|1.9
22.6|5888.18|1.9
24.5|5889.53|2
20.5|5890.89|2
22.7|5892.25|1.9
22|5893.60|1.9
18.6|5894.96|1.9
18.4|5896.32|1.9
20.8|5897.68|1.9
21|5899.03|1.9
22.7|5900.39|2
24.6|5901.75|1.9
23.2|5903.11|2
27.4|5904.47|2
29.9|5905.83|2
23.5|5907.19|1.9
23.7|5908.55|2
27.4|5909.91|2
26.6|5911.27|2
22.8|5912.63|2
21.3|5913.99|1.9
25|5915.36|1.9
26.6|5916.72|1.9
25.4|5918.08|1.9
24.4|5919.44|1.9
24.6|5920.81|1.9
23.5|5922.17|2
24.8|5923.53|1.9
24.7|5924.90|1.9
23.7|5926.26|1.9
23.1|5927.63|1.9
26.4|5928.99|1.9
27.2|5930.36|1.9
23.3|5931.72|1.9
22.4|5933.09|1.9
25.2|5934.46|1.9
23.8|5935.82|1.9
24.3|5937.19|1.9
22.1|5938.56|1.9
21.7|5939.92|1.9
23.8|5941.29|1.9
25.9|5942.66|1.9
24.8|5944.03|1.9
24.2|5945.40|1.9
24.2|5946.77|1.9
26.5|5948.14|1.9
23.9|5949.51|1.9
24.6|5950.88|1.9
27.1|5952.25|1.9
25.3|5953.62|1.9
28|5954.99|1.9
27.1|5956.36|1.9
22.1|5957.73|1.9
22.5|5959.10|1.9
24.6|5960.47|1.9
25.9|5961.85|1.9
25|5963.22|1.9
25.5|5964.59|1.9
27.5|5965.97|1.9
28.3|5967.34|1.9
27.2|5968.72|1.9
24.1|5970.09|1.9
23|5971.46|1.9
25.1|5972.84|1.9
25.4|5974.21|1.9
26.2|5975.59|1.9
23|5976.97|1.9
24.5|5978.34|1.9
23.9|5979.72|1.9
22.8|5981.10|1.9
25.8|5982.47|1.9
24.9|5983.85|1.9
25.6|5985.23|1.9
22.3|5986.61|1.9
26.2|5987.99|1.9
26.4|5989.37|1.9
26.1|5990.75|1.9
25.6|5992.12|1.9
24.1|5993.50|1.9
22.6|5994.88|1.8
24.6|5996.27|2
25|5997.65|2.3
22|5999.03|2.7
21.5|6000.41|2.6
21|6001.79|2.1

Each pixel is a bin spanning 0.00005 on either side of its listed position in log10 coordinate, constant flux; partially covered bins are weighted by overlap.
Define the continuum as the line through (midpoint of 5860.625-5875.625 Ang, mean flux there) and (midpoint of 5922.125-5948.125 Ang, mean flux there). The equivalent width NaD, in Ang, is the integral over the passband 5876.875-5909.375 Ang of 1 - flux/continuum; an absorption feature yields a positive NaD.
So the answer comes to 1.1 Ang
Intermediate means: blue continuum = 24.3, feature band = 23.5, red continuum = 24.2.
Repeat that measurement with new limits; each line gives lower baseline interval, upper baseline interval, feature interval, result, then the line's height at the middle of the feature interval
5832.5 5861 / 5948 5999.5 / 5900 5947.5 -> 1.0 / 25.1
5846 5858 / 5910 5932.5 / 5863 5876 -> 0.5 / 25.3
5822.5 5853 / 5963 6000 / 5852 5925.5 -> 3.2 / 25.2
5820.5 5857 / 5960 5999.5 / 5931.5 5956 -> 0.5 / 25.1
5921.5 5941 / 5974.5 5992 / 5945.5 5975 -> -1.1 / 24.5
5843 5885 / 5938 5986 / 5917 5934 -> 0.2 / 24.9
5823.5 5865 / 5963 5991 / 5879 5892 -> 0.6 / 25.1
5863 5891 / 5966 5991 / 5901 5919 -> -0.5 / 24.5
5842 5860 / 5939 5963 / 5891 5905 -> 1.7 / 25.1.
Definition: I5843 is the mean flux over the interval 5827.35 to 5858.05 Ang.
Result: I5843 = 25.1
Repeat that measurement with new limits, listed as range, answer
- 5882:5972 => 24.4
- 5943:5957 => 25.6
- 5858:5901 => 23.5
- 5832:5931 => 24.4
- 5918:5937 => 24.4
